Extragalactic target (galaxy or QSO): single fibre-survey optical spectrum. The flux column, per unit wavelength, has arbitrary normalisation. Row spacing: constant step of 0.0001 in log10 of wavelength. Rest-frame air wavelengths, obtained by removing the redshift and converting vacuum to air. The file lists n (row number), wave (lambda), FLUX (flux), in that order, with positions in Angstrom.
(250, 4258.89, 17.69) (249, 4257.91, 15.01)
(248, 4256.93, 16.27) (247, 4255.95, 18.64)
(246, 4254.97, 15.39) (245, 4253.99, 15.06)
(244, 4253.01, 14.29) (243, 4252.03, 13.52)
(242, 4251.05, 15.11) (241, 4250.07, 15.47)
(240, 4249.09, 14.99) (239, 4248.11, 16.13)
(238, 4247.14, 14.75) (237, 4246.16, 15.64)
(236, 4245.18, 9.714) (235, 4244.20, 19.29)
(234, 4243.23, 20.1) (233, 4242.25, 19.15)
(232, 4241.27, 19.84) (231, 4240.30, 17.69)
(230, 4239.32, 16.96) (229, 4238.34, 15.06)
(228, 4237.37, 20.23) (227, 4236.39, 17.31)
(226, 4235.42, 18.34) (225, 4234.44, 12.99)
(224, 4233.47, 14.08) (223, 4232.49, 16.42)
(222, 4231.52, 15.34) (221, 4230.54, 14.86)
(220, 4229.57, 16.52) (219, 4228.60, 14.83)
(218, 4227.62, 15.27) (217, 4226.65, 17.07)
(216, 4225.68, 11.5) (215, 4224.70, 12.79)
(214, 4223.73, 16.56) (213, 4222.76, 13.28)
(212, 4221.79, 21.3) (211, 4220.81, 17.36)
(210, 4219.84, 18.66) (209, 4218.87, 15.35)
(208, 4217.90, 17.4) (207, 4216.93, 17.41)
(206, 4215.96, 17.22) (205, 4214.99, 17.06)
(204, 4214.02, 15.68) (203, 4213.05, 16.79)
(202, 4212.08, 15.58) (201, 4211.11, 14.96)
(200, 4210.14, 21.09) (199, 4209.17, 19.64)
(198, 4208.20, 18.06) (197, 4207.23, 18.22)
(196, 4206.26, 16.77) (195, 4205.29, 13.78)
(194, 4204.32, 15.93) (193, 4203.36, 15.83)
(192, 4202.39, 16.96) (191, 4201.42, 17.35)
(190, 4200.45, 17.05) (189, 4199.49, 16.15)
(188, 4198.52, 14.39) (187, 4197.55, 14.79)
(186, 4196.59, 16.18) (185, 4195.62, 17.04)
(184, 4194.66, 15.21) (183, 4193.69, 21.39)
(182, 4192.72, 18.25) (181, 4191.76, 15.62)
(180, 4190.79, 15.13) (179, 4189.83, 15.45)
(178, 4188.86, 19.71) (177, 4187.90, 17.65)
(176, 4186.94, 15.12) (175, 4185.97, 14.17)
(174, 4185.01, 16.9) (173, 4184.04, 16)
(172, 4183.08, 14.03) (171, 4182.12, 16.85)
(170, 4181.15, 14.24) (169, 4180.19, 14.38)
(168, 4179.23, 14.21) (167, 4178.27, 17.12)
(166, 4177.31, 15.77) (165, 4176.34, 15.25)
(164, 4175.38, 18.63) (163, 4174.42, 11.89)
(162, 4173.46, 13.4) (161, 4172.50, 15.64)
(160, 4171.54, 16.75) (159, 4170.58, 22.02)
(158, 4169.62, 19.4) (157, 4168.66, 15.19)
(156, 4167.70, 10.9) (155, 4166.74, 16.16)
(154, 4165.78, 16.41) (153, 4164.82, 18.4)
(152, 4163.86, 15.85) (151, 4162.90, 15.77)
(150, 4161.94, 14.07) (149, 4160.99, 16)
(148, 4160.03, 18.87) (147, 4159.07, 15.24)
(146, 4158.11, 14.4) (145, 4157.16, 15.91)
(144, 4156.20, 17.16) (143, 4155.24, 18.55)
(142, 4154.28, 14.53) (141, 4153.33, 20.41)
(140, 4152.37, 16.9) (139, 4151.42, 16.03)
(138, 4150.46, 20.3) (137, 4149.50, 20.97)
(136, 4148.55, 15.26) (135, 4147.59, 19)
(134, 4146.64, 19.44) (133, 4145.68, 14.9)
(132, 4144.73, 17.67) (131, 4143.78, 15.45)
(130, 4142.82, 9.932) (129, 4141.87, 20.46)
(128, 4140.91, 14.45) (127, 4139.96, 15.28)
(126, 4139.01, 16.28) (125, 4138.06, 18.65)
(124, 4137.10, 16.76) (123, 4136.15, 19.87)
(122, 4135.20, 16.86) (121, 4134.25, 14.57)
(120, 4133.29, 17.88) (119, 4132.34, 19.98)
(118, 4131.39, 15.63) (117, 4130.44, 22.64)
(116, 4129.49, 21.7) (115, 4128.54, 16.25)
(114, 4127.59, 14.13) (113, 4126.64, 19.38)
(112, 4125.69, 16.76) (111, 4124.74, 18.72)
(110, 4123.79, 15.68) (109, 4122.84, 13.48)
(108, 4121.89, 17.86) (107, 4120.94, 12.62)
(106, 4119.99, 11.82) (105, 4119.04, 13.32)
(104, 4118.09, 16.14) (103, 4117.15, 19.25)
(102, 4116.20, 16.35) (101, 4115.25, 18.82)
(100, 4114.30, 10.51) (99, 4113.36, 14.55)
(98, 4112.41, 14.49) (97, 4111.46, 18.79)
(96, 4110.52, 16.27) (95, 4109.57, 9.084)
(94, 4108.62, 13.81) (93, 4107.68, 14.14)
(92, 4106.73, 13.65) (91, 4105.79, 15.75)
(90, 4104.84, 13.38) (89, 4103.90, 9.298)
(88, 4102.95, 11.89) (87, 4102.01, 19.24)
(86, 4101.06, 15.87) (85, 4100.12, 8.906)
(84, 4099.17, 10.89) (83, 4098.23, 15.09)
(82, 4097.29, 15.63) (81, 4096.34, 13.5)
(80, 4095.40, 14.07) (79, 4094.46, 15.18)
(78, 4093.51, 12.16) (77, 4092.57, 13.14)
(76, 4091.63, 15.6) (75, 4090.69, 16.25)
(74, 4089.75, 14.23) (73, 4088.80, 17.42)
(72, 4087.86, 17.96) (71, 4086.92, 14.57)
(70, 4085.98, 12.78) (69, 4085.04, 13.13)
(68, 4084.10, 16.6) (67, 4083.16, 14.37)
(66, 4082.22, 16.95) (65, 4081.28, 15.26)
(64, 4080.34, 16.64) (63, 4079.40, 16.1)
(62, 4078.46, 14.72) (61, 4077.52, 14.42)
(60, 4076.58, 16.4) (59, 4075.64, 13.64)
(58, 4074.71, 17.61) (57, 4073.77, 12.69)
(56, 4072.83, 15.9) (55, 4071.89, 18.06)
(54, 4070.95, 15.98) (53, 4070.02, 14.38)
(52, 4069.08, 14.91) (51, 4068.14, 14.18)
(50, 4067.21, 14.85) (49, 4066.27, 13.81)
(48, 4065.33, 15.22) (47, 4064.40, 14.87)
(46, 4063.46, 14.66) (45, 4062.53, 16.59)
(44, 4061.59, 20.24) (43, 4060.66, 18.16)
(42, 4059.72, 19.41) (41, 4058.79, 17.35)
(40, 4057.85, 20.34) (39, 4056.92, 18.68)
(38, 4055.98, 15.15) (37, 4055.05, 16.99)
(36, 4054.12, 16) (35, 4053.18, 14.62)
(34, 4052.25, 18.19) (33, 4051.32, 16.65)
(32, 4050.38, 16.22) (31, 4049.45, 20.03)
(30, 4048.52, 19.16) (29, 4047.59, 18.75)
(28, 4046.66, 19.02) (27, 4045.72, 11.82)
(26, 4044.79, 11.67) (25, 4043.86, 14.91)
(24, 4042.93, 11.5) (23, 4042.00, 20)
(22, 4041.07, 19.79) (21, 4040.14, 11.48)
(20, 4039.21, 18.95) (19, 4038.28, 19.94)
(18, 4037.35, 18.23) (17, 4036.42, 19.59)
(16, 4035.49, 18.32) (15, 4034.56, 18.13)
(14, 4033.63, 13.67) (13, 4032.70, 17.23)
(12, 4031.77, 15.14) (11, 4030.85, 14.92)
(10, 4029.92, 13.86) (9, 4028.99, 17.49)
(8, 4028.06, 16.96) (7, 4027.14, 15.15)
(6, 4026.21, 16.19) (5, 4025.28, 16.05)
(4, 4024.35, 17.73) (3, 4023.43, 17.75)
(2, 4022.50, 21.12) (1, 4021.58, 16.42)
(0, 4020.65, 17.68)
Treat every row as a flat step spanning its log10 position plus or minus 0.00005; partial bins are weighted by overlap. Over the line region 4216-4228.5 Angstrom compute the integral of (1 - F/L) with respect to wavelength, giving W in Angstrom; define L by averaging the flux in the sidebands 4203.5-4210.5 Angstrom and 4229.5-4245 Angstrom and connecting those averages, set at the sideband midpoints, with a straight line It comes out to 0.8 Angstrom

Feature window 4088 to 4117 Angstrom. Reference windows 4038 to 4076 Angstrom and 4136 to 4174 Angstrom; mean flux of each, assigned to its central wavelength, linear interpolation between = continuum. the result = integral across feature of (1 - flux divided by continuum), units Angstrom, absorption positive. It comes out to 3.8 Angstrom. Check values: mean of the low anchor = 16.4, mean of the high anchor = 16.7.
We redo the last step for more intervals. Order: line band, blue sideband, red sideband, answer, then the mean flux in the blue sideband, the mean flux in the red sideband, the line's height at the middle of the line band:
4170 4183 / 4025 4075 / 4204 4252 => 0.5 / 16.5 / 16.4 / 16.4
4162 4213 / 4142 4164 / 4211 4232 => 0.2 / 16.7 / 16.1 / 16.4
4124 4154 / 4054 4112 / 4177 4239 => -3.4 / 15.2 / 16.3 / 15.7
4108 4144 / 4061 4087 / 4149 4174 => 0.0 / 15.4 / 16.7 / 16.2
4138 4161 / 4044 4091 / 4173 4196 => -1.2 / 16.1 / 16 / 16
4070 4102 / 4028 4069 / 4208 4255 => 3.1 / 16.6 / 16.3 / 16.6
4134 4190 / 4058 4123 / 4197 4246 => -2.0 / 15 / 16.5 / 15.8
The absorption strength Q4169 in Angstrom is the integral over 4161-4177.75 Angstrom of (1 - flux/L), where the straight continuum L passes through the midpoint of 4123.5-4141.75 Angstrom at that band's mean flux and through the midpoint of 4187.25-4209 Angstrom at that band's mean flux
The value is 1.07 Angstrom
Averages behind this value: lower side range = 17.5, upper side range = 16.7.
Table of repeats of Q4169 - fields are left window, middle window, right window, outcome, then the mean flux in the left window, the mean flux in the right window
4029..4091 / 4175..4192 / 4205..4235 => 0.4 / 16.2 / 16.3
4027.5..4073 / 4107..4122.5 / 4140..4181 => 1.5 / 16.6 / 16.4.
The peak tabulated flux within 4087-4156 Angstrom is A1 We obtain 22.64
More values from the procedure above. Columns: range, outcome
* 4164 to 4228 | 22.02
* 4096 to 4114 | 19.24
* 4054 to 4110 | 20.34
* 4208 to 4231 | 21.3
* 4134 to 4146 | 20.46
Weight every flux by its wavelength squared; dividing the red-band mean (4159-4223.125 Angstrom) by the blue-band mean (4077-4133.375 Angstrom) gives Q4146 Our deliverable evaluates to 1.12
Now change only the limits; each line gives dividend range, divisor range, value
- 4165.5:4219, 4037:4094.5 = 1.08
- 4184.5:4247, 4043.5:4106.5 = 1.14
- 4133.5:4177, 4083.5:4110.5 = 1.21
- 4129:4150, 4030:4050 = 1.09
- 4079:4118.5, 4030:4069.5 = 0.91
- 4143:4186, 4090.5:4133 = 1.10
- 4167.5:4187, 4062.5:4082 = 1.08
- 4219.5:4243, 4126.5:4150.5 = 0.99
